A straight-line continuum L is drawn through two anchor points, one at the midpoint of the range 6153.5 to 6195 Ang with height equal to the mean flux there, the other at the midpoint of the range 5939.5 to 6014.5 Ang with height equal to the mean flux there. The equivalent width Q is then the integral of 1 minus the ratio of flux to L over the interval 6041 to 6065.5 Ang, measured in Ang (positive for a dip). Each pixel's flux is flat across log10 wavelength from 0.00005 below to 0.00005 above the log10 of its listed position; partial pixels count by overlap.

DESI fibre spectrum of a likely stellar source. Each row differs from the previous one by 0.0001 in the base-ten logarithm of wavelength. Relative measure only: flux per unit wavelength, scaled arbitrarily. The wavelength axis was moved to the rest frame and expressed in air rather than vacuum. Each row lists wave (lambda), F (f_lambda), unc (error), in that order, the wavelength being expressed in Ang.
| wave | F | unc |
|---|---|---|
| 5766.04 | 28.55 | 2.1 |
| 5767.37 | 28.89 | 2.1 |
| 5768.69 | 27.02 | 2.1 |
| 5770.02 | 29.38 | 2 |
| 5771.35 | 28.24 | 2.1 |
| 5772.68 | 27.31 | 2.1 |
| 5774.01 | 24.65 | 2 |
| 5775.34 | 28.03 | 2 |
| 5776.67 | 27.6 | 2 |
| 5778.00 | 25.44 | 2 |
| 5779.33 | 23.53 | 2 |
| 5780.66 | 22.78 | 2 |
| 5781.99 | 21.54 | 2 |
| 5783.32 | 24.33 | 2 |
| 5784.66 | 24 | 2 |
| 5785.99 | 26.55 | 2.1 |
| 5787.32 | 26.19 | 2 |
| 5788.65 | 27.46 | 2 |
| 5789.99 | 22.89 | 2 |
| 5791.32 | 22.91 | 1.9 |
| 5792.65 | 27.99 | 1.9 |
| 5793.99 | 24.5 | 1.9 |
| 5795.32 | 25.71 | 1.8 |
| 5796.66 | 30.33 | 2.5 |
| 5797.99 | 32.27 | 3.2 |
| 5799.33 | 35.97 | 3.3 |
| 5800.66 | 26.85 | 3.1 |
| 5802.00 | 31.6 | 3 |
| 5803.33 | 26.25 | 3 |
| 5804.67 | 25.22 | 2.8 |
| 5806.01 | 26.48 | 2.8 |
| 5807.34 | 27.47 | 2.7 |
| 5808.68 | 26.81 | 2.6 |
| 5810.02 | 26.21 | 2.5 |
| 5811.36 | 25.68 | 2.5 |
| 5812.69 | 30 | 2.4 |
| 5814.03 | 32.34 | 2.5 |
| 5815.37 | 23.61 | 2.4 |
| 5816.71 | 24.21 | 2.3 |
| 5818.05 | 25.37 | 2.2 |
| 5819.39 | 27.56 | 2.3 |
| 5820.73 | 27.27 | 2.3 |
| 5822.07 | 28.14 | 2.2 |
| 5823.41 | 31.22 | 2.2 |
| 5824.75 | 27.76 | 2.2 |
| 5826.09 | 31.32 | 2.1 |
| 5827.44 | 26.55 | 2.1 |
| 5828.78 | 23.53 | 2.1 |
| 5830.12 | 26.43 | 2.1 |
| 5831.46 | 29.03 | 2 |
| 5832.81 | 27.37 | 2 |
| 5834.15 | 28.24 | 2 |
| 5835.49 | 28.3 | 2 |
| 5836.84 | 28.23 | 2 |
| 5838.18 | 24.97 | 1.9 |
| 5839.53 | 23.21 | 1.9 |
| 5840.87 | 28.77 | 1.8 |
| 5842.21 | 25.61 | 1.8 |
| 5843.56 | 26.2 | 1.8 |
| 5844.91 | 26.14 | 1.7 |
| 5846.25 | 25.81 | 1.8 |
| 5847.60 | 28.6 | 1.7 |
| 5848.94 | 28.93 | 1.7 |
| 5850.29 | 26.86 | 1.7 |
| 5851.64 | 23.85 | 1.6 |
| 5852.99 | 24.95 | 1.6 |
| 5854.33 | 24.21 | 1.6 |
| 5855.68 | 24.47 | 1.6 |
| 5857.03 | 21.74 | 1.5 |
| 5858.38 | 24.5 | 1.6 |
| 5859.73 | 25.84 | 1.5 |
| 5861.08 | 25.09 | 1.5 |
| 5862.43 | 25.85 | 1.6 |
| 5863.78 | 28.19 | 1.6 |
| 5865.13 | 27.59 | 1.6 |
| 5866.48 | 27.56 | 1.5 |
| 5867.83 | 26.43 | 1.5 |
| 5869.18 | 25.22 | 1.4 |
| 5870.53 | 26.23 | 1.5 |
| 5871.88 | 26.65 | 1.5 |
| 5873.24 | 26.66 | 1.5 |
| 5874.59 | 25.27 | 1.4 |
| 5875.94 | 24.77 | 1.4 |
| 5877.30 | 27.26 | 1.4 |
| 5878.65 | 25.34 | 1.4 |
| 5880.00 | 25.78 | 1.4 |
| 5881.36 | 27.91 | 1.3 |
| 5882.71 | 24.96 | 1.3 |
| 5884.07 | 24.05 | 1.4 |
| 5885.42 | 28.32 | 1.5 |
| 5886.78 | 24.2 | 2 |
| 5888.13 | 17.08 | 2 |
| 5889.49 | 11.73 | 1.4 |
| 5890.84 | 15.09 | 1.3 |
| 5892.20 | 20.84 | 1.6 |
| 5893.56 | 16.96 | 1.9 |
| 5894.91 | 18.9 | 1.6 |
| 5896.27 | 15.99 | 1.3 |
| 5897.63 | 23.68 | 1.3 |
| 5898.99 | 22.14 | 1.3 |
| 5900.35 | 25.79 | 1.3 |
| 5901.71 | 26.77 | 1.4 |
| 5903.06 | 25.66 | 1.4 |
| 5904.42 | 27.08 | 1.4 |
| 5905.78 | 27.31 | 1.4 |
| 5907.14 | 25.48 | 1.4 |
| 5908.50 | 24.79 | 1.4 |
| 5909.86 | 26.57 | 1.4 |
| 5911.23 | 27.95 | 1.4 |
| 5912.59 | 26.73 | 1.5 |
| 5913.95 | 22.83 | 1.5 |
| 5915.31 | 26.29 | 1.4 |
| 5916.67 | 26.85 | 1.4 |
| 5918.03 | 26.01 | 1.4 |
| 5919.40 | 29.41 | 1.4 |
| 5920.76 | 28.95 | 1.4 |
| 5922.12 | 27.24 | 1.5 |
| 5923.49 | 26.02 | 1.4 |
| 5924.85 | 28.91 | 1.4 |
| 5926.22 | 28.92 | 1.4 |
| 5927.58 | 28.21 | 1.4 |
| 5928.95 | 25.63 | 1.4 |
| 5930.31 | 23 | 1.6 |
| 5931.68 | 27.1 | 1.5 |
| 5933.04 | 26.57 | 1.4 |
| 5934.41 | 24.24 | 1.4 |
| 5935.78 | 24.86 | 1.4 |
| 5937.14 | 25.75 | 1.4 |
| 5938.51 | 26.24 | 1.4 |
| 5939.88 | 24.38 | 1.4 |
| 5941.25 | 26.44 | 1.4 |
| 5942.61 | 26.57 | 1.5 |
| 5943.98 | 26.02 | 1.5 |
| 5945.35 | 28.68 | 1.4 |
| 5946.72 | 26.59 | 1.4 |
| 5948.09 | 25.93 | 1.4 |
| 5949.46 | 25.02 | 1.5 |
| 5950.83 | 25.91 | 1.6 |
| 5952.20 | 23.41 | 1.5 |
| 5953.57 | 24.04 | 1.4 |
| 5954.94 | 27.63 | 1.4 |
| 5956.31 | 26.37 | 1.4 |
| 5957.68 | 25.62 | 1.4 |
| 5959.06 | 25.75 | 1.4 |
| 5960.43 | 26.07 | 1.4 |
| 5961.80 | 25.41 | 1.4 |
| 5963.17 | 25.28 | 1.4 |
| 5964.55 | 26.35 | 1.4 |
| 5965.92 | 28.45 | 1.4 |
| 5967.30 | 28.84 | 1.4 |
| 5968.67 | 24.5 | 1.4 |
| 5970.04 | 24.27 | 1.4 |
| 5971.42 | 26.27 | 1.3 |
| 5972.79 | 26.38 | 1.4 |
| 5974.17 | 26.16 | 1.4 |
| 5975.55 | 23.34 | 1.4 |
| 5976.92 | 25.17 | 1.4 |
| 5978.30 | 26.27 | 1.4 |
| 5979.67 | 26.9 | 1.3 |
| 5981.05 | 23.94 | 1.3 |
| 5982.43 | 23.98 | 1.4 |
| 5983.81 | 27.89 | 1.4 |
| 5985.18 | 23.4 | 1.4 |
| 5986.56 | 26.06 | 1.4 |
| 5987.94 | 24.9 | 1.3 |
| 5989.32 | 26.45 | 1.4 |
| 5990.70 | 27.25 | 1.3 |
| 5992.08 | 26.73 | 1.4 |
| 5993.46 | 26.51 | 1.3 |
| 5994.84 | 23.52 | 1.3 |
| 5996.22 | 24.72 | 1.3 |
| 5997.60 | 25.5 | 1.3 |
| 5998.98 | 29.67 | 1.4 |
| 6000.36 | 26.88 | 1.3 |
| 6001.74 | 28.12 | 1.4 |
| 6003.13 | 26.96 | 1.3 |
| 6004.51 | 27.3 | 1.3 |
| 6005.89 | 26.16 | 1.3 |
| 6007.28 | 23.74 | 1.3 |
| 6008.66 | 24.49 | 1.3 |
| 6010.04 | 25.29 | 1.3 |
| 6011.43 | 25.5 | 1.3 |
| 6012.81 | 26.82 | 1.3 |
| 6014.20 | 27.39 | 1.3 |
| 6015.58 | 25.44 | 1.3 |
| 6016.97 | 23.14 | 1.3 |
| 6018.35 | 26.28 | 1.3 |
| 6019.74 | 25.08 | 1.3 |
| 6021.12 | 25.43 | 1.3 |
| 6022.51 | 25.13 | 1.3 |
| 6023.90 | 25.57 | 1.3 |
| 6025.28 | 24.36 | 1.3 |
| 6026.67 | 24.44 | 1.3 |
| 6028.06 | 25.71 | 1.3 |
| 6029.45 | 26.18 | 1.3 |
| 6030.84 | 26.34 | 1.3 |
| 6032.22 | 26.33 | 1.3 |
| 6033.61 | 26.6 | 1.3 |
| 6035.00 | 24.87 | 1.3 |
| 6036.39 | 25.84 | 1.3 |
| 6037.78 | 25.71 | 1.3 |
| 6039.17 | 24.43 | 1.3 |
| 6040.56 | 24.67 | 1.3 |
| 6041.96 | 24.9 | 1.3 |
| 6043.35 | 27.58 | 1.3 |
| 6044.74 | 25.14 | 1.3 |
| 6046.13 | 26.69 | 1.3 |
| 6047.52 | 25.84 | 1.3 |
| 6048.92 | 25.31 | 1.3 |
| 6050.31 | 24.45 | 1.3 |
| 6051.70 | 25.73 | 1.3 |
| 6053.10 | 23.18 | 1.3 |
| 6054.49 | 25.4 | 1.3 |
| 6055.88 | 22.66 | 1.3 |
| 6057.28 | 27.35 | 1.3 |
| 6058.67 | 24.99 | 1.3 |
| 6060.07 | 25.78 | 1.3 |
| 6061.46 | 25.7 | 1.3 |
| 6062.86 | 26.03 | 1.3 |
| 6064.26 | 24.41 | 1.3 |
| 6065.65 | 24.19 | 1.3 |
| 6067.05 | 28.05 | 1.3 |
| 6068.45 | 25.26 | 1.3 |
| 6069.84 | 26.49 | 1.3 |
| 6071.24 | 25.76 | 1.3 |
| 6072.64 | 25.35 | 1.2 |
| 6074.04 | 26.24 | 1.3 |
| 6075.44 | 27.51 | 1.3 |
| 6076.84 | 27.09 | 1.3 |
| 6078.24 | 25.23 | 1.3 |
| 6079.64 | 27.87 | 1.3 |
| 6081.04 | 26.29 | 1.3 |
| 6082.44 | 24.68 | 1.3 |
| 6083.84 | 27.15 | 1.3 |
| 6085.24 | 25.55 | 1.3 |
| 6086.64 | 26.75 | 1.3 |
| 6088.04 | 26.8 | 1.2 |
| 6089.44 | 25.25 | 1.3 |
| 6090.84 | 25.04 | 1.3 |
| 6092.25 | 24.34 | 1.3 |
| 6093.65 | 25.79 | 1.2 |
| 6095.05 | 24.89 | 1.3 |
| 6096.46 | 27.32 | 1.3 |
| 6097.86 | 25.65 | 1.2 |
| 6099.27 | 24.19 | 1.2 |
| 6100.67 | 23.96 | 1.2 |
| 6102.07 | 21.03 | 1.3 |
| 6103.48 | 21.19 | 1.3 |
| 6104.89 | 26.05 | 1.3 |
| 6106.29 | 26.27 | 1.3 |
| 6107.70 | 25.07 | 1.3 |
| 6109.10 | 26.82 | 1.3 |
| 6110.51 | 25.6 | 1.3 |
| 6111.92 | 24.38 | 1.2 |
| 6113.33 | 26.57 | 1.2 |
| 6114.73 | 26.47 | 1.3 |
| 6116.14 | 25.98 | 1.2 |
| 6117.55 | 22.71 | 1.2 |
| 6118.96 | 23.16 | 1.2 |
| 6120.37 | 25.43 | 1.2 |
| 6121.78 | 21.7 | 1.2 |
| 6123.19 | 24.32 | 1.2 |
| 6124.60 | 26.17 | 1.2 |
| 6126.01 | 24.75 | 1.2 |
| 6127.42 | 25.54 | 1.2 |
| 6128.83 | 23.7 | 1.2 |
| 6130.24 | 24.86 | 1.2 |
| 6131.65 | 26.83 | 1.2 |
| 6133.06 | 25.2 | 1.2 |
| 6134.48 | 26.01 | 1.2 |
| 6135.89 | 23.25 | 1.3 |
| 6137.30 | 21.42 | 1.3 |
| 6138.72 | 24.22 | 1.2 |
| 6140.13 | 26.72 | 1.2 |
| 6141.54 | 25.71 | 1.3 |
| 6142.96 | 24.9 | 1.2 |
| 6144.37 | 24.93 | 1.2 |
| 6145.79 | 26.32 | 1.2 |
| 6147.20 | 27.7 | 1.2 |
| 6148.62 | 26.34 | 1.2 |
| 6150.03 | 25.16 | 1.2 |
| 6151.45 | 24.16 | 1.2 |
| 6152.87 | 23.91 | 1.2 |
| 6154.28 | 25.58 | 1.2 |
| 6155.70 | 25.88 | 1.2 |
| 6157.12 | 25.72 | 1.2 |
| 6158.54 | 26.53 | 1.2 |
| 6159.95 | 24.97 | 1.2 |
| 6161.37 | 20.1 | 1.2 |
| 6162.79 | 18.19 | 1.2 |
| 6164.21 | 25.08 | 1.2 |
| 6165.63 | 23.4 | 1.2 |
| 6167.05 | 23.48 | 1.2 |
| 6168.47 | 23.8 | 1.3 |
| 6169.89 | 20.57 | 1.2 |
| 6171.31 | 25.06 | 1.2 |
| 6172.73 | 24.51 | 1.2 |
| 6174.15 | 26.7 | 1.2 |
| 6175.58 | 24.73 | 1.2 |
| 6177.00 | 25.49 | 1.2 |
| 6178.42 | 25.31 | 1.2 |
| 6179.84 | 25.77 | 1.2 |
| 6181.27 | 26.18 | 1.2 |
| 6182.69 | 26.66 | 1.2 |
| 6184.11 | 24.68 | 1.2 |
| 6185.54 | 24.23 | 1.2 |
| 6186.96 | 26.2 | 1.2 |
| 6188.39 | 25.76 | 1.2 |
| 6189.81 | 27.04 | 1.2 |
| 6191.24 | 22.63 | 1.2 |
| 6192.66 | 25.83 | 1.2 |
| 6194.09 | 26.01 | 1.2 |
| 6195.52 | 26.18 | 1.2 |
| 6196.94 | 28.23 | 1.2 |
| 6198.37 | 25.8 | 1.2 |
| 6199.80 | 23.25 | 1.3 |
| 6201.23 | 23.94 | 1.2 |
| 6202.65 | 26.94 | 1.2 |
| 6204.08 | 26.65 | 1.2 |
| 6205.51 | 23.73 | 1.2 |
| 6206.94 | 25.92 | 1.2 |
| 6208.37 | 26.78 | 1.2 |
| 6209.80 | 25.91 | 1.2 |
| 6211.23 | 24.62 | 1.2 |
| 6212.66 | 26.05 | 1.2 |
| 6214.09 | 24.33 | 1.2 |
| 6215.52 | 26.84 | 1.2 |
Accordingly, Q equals 0.13 Ang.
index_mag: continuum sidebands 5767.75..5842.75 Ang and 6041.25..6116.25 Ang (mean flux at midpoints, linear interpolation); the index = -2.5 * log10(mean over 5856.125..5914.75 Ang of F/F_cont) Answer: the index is 0.10 mag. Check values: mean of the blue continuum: 26.9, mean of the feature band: 24.3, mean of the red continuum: 25.5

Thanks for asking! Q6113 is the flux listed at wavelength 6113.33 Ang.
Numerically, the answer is 26.57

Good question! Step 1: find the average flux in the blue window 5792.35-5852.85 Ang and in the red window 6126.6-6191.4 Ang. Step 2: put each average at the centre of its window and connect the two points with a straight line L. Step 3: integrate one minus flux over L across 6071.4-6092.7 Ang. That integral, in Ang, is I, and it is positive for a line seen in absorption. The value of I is -0.6 Ang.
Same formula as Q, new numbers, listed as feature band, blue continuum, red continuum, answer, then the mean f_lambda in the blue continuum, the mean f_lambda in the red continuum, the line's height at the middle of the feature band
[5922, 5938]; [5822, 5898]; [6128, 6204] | -0.79 Ang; 25.1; 25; 25.1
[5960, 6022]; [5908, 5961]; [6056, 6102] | 0.43 Ang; 26.2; 25.7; 26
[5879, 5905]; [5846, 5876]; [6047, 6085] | 3.61 Ang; 25.9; 25.7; 25.9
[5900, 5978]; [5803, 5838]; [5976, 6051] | 0.46 Ang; 27.3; 25.7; 26.3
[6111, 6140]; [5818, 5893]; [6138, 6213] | 0.58 Ang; 25.7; 25.1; 25.2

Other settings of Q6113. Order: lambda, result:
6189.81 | 27.04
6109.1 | 26.82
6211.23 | 24.62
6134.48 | 26.01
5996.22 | 24.72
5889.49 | 11.73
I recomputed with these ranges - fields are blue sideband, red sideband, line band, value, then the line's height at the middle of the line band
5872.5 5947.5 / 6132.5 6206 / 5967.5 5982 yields -0.3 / 25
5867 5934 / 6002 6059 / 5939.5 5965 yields -0.8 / 25.1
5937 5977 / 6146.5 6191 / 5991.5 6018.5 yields -0.4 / 25.7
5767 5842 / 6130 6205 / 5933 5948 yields 0.1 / 26.2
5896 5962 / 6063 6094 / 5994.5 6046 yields 0.5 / 26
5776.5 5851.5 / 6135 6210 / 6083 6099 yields -0.3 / 25.4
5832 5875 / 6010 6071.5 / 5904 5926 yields -0.7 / 26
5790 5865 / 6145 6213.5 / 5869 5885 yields 0.5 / 26.7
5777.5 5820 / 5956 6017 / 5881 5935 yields 3.4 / 26.2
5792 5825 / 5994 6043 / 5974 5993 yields 0.3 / 26.1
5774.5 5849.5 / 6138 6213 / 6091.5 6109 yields 0.5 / 25.5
